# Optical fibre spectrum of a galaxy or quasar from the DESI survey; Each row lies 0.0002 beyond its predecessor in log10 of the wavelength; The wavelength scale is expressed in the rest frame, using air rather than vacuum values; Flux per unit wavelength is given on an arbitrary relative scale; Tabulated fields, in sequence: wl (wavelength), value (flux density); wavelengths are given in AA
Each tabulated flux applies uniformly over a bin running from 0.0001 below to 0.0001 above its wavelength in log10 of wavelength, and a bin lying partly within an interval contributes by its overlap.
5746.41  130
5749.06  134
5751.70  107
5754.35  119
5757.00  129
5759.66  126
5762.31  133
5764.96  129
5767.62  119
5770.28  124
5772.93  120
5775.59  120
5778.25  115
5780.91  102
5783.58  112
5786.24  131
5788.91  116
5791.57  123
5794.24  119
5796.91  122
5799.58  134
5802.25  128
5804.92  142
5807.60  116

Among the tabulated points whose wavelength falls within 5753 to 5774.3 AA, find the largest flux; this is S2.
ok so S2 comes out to 133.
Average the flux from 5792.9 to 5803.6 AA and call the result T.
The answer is 126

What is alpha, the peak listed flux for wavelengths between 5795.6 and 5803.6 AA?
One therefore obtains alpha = 134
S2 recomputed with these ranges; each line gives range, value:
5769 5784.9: 124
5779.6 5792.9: 131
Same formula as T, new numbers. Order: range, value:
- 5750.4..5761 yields 120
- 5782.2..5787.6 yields 121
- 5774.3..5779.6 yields 117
